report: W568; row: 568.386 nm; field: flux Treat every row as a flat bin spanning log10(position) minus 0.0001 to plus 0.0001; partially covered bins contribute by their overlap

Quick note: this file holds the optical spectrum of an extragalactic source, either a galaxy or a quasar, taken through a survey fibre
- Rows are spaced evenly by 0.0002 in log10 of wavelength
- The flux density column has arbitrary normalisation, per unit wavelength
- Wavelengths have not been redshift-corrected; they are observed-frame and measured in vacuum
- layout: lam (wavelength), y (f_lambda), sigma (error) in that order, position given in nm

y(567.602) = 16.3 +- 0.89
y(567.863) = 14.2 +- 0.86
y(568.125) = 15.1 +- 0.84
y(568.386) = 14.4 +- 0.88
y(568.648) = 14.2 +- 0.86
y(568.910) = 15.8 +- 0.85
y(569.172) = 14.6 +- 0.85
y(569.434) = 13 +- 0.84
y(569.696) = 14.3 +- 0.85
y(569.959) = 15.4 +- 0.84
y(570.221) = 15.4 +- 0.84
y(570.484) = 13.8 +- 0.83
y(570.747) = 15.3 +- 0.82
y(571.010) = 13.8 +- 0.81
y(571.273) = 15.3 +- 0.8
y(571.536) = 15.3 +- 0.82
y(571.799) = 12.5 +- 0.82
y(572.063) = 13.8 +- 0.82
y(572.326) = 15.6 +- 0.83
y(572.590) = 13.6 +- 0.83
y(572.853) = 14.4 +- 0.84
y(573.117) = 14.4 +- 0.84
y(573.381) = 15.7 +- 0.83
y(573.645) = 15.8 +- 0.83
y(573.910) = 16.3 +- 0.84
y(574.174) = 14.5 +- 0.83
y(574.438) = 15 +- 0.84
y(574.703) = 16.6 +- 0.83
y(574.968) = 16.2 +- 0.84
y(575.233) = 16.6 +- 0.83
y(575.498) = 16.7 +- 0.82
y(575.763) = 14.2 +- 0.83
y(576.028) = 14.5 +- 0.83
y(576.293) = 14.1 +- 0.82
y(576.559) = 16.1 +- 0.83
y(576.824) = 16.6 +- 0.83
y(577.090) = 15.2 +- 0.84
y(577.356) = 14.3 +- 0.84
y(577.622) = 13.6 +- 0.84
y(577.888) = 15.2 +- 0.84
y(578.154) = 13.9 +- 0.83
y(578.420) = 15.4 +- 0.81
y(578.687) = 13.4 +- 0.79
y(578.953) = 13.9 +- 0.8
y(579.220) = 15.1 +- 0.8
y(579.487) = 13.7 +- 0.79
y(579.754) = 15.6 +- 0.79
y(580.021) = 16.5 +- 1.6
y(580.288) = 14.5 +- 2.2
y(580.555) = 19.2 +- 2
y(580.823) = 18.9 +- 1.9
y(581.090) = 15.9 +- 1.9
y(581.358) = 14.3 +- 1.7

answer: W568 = 14.4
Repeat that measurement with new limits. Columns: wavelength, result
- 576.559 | 16.1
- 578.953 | 13.9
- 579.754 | 15.6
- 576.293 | 14.1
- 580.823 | 18.9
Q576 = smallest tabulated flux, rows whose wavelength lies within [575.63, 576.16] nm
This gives 14.2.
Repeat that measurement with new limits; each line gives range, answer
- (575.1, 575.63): 16.6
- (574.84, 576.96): 14.1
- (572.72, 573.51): 14.4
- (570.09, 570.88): 13.8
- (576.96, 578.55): 13.6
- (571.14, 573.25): 12.5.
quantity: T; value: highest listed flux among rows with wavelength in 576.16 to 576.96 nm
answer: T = 16.6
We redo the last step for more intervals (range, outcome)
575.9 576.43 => 14.5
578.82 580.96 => 19.2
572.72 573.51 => 15.7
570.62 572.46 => 15.6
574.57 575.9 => 16.7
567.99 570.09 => 15.8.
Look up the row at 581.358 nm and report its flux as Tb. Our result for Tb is 14.3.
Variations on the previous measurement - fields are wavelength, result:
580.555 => 19.2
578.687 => 13.4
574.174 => 14.5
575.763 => 14.2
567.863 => 14.2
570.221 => 15.4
